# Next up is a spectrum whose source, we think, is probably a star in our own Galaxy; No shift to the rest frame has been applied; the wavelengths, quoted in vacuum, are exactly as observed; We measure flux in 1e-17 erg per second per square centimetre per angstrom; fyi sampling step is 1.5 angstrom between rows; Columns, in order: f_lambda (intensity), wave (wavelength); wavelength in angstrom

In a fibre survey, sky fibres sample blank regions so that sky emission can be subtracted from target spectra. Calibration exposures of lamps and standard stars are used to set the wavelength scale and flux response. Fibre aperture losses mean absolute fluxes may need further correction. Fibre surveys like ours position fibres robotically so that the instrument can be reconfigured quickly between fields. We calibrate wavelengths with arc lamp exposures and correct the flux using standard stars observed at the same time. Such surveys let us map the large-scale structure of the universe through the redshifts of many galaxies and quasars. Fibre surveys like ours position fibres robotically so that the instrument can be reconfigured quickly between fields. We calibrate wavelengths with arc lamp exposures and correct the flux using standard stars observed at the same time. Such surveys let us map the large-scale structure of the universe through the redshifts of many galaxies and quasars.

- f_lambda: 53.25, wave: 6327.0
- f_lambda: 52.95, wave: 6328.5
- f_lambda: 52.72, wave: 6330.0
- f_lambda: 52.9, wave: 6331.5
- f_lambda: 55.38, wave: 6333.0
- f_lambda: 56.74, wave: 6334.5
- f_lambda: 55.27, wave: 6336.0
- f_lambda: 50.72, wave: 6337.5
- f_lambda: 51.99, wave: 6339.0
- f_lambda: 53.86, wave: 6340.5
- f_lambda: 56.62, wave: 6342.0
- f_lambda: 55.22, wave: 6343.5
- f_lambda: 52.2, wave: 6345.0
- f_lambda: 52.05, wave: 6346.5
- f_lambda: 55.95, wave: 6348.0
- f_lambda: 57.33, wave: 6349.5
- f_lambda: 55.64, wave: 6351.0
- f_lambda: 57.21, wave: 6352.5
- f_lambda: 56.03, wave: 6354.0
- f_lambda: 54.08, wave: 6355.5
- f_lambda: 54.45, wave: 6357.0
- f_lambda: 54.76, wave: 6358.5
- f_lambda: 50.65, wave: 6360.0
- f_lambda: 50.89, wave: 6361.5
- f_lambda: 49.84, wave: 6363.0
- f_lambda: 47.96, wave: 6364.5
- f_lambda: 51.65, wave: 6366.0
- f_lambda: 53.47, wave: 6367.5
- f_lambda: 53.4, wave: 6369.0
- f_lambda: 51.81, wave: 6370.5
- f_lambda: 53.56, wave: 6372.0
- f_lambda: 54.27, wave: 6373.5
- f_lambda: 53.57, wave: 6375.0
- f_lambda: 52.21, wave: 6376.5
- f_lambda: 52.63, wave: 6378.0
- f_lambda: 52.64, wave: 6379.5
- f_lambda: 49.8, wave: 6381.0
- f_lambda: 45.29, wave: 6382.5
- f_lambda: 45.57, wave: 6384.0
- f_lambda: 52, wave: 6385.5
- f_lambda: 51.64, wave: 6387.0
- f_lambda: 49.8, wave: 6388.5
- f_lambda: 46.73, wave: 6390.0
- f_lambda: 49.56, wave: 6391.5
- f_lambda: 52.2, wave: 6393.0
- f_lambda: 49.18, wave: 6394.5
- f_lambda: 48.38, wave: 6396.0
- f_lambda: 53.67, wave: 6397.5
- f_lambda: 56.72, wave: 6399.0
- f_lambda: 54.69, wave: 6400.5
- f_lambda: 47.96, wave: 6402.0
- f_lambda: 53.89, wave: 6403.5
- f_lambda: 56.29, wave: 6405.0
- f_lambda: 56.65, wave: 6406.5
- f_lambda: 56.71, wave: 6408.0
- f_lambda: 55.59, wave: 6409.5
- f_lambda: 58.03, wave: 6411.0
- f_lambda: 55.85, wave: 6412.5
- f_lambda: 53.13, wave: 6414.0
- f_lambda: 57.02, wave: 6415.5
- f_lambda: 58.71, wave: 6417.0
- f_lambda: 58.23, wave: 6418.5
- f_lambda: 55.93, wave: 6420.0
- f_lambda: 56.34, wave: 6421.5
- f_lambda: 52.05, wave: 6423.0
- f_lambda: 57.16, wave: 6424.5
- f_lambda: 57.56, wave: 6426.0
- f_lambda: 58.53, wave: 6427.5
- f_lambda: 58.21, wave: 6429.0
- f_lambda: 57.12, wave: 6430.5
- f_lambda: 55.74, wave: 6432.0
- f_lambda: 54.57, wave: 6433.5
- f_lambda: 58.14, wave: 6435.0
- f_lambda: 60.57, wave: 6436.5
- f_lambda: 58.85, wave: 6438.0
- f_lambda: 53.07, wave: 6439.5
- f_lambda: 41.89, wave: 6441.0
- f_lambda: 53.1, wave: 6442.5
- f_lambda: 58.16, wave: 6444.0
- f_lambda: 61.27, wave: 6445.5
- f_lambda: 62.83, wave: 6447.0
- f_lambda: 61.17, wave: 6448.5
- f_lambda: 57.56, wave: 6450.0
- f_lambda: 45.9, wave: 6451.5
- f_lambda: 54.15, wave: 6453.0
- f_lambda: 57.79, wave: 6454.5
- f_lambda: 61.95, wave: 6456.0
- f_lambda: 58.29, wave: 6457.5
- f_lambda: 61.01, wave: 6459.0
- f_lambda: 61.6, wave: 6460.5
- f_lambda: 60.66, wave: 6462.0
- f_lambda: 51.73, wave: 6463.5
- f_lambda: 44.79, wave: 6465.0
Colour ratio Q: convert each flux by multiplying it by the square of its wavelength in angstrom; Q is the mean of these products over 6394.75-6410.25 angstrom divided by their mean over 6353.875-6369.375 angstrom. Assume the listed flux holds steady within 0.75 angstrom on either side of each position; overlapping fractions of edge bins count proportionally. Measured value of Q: 1.04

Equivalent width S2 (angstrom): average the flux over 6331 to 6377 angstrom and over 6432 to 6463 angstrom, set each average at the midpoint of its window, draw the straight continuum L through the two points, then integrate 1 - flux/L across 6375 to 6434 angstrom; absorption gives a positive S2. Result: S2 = 1.9 angstrom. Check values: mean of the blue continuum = 53.6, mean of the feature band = 53.7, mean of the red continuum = 57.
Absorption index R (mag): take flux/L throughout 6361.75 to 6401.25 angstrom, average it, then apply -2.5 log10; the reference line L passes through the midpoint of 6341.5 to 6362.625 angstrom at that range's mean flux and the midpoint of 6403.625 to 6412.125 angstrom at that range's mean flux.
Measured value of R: 0.09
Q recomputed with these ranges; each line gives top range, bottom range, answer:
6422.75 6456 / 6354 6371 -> 1.10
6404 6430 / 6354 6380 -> 1.09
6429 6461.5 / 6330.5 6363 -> 1.08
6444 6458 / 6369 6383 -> 1.14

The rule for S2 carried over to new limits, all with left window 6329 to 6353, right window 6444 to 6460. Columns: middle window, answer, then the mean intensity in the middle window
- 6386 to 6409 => 1.7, 52.3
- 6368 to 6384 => 1.1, 51.6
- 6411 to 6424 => 0.2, 56.1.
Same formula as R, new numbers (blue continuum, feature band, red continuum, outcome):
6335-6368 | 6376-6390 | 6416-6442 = 0.10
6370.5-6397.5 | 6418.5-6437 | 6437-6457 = -0.05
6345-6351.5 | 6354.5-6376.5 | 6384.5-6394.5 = 0.01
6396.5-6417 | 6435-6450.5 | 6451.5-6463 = 0.01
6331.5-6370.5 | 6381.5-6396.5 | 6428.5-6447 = 0.12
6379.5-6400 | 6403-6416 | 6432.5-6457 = -0.07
